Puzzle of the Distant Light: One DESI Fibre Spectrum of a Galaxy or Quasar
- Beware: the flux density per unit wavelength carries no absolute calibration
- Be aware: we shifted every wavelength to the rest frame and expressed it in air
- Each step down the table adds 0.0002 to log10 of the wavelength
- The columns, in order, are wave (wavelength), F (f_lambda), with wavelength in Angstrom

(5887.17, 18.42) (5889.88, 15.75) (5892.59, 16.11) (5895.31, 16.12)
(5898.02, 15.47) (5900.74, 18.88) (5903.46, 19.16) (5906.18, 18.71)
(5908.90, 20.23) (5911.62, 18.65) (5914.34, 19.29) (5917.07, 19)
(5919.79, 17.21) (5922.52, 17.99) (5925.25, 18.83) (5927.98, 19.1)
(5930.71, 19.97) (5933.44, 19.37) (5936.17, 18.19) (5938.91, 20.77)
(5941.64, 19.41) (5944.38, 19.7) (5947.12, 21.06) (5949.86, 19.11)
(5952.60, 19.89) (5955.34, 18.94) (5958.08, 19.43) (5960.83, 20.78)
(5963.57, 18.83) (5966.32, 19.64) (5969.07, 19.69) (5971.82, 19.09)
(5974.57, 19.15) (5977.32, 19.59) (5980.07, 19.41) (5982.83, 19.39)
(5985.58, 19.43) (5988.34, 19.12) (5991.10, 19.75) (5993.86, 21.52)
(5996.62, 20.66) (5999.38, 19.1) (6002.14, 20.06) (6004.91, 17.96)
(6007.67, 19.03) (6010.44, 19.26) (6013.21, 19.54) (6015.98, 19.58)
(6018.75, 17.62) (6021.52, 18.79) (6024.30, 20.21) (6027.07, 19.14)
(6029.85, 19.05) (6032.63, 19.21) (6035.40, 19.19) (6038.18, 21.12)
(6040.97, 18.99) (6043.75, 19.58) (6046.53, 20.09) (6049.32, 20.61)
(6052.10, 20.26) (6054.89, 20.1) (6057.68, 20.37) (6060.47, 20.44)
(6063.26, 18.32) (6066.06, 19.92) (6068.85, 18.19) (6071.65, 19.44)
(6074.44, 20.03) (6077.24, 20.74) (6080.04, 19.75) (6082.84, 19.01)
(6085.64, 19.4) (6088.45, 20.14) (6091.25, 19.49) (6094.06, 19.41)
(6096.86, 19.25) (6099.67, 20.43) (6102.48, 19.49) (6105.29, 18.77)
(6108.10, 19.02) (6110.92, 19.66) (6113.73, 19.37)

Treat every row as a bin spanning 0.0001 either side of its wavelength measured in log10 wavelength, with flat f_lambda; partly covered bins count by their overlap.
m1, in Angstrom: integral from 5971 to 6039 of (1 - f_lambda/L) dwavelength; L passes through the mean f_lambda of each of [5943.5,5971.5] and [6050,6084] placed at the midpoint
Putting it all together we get 1.0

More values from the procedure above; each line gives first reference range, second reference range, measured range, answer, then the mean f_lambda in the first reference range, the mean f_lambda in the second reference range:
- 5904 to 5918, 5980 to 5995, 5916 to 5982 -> 0.4 Angstrom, 19.2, 19.8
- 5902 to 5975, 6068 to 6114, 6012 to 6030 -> 0.3 Angstrom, 19.3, 19.5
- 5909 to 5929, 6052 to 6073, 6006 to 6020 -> 0.2 Angstrom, 18.7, 19.6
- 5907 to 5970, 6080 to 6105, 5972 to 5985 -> 0.0 Angstrom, 19.3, 19.6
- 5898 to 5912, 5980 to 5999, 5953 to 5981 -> 0.2 Angstrom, 18.8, 19.9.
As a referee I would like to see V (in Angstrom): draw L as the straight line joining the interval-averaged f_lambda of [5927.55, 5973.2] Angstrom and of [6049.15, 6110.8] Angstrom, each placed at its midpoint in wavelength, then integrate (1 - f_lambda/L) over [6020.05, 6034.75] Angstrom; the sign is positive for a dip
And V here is 0.3 Angstrom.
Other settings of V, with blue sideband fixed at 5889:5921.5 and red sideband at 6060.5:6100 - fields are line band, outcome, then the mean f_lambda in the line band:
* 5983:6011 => -1.2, 19.6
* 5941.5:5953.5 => -1.0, 19.9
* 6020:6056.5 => -1.1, 19.7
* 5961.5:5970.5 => -0.5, 19.5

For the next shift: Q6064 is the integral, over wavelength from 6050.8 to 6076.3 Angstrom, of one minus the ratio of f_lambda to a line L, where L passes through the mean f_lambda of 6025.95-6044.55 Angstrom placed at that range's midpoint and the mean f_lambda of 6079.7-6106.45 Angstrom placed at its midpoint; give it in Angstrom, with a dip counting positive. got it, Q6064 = -0.3 Angstrom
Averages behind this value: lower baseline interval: 19.5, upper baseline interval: 19.5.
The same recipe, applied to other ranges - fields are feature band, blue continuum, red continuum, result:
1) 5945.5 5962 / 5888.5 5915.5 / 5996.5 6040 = -1.2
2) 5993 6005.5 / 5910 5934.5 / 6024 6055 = -0.3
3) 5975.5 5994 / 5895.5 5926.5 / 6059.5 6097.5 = -0.7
